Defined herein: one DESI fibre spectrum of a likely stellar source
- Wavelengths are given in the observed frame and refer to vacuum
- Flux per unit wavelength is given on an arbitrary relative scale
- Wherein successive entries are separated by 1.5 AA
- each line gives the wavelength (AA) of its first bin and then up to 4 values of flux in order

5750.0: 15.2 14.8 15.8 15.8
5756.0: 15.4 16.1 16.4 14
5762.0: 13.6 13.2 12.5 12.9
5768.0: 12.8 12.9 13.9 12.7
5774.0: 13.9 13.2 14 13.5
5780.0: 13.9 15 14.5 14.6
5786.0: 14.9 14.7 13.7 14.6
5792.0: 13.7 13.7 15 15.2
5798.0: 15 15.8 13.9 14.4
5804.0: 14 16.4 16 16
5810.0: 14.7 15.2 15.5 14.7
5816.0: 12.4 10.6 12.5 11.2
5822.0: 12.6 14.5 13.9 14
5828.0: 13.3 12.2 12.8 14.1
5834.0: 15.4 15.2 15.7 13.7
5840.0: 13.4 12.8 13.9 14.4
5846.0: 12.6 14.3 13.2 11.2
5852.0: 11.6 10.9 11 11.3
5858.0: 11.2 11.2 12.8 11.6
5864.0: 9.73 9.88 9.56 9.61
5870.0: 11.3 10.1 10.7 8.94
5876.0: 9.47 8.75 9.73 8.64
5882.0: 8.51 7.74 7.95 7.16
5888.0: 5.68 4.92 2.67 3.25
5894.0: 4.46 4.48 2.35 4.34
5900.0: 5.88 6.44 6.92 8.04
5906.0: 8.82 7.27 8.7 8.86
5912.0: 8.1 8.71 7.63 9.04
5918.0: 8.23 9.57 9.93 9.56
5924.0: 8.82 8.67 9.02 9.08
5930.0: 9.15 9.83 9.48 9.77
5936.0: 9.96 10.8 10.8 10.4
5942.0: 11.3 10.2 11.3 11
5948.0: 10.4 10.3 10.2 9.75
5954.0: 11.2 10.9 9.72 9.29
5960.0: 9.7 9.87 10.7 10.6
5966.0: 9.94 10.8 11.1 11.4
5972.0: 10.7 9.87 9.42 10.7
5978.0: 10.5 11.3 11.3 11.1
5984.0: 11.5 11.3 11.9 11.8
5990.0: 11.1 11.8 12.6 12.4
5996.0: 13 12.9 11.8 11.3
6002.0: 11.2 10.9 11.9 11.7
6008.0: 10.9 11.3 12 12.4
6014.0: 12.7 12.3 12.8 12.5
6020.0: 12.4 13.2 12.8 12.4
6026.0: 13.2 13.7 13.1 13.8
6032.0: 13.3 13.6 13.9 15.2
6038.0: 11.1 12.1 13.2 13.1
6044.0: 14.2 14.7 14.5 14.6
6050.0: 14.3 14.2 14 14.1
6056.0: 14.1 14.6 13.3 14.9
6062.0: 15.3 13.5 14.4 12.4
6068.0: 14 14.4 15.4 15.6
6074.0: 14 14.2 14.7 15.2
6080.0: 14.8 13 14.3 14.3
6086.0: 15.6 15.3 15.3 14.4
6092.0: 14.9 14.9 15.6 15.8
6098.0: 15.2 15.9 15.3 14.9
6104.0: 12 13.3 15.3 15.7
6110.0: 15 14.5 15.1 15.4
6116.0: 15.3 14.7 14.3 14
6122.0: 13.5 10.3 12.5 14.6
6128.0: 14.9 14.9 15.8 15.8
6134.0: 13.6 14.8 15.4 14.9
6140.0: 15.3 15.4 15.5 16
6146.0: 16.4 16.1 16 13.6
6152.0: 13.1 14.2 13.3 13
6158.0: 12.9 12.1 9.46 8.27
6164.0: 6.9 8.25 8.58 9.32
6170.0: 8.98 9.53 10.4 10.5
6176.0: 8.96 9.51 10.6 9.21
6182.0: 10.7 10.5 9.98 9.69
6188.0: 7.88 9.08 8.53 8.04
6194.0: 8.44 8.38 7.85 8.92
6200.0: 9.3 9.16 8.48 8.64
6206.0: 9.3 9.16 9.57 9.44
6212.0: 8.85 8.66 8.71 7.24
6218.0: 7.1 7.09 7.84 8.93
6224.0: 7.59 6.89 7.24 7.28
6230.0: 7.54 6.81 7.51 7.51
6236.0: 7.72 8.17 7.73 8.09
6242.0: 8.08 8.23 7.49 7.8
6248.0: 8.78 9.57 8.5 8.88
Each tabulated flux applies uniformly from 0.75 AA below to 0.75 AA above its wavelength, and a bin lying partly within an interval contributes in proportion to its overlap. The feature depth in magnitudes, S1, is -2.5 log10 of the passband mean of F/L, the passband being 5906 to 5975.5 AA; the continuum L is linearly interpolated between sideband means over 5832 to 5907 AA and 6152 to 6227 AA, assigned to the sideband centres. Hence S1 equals -0.019 mag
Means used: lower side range 9.73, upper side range 9.28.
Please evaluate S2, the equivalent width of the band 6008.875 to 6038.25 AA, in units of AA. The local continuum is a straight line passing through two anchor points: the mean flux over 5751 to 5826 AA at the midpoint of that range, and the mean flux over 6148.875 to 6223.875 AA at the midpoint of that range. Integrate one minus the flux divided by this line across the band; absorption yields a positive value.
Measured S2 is -3.74 AA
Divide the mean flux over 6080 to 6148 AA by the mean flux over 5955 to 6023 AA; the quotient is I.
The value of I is 1.30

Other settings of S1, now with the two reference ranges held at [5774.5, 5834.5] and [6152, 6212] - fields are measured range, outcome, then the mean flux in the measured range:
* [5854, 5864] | 0.185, 11.4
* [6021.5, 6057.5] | -0.200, 13.6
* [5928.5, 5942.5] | 0.239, 10.1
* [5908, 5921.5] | 0.420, 8.7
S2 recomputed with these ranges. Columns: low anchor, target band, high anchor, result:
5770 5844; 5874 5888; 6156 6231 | 5.05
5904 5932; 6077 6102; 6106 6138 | -2.49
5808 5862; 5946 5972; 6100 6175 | 5.63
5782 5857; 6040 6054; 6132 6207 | -2.28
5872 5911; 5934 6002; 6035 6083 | -4.66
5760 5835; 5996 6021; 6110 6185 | 2.40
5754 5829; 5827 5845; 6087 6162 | 0.34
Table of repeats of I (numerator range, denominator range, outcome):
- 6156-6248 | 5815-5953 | 0.87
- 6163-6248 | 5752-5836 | 0.60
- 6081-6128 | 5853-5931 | 1.73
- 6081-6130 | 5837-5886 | 1.32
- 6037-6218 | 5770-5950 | 1.14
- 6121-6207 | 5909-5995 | 1.12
